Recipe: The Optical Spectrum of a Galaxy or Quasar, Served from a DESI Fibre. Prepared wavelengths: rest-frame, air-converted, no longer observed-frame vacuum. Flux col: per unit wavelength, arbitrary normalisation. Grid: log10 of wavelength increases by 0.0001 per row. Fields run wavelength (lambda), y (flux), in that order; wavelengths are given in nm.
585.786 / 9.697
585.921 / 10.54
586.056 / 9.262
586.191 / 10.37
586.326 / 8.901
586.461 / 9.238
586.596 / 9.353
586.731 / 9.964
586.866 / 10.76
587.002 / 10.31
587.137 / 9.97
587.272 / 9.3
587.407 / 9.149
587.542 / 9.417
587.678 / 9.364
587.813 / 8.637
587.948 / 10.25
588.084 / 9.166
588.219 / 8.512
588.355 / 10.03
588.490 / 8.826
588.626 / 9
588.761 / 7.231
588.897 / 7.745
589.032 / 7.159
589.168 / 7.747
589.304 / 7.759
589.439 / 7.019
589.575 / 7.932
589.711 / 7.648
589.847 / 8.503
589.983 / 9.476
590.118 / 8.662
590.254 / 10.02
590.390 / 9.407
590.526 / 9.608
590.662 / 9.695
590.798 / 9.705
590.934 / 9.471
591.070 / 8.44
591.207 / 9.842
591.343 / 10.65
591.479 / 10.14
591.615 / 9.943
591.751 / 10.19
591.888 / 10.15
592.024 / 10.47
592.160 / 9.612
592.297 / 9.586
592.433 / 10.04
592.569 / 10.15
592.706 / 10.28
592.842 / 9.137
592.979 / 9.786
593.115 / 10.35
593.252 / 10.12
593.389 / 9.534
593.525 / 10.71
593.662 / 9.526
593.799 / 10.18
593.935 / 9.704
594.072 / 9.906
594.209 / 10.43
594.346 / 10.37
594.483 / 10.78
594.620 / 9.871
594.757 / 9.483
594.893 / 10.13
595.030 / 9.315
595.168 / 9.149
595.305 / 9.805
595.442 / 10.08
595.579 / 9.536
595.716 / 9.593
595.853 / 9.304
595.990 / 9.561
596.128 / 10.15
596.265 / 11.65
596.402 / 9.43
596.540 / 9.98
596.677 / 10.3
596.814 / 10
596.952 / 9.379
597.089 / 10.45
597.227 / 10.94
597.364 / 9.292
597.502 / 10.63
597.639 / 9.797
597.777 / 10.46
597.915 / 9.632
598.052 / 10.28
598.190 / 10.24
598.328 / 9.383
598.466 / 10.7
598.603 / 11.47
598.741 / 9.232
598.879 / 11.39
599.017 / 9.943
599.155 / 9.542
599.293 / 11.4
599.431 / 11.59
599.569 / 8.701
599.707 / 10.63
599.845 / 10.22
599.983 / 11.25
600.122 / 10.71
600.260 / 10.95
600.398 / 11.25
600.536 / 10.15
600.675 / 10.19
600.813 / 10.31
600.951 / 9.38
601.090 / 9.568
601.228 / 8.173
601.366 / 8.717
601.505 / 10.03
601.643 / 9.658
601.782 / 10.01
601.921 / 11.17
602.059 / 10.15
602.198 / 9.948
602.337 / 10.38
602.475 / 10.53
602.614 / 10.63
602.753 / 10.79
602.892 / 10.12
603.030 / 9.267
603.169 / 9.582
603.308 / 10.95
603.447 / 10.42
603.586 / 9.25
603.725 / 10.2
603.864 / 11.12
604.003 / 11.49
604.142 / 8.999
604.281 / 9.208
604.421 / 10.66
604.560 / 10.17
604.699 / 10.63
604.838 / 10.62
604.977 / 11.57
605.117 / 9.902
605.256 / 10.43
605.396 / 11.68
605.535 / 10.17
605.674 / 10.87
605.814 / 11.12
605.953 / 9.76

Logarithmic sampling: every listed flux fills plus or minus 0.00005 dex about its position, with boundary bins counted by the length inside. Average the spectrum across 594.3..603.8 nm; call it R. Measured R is 10.1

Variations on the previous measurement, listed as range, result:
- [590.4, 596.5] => 9.89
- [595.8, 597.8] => 10.1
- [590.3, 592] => 9.79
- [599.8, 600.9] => 10.6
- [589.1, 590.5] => 8.45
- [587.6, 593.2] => 9.21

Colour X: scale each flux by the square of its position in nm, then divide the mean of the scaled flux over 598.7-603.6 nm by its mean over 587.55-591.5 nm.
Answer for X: 1.19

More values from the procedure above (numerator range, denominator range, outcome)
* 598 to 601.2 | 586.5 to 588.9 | 1.16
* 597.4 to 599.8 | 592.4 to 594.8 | 1.04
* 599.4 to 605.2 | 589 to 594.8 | 1.11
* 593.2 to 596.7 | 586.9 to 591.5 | 1.13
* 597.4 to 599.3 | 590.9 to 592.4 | 1.06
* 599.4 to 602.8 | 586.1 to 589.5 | 1.18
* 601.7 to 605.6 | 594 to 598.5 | 1.06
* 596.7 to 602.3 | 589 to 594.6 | 1.10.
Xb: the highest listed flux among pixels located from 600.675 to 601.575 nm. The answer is 10.31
